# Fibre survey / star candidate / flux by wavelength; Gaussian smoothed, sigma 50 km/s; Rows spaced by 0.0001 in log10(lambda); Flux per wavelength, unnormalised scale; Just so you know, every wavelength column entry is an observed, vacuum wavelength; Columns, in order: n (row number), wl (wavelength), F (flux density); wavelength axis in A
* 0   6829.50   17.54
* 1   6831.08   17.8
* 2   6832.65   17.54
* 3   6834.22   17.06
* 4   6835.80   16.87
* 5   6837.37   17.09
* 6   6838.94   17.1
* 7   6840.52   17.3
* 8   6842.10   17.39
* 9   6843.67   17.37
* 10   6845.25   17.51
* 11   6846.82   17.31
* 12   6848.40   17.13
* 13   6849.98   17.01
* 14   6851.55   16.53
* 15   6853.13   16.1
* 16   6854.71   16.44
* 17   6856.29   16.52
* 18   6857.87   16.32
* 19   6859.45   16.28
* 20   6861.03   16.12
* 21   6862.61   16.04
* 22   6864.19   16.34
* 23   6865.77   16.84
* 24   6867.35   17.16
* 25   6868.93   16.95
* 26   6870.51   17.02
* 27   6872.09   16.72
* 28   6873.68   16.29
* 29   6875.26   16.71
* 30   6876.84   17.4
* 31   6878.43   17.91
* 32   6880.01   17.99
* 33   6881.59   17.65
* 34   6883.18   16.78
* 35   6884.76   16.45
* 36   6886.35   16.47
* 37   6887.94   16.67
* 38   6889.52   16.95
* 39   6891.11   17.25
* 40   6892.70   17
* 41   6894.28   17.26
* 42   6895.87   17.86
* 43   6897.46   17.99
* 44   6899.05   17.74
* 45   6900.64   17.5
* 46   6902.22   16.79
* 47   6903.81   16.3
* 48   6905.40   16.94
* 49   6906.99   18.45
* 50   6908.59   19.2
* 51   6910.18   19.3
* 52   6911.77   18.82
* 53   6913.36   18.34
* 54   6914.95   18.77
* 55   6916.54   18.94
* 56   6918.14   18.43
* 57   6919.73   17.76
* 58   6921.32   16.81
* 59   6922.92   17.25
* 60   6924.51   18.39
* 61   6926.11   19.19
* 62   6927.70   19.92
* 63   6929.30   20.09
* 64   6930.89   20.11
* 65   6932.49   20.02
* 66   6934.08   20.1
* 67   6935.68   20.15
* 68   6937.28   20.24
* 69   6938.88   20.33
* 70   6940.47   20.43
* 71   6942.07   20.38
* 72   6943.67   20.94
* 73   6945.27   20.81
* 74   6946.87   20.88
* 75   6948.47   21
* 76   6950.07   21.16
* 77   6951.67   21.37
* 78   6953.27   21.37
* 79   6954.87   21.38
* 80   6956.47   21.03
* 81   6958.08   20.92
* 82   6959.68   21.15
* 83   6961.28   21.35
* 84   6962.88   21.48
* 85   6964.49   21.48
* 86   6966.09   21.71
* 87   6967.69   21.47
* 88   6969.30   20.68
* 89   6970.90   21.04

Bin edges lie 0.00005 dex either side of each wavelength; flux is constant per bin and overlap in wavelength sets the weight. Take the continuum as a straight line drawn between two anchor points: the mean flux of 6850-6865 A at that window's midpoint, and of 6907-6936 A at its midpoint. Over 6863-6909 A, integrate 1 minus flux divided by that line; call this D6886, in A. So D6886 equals 0.8 A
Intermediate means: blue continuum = 16.3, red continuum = 18.9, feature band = 17.2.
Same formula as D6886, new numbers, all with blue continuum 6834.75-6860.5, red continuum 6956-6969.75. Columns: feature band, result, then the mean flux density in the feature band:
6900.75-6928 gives 1.8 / 18.2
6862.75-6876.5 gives 0.8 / 16.7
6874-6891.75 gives 1.1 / 17.1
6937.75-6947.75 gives -0.1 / 20.6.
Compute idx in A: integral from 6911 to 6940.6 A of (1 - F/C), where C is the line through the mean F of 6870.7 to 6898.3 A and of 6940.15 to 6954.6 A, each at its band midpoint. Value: 0.8 A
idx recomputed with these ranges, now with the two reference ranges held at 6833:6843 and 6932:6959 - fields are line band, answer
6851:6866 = 1.3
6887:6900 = 1.1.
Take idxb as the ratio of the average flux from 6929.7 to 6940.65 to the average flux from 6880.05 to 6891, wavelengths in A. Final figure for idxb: 1.19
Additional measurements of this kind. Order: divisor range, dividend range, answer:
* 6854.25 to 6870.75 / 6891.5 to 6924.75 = 1.08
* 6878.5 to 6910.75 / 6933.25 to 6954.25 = 1.19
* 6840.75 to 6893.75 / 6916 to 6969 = 1.20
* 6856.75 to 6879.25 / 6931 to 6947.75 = 1.22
